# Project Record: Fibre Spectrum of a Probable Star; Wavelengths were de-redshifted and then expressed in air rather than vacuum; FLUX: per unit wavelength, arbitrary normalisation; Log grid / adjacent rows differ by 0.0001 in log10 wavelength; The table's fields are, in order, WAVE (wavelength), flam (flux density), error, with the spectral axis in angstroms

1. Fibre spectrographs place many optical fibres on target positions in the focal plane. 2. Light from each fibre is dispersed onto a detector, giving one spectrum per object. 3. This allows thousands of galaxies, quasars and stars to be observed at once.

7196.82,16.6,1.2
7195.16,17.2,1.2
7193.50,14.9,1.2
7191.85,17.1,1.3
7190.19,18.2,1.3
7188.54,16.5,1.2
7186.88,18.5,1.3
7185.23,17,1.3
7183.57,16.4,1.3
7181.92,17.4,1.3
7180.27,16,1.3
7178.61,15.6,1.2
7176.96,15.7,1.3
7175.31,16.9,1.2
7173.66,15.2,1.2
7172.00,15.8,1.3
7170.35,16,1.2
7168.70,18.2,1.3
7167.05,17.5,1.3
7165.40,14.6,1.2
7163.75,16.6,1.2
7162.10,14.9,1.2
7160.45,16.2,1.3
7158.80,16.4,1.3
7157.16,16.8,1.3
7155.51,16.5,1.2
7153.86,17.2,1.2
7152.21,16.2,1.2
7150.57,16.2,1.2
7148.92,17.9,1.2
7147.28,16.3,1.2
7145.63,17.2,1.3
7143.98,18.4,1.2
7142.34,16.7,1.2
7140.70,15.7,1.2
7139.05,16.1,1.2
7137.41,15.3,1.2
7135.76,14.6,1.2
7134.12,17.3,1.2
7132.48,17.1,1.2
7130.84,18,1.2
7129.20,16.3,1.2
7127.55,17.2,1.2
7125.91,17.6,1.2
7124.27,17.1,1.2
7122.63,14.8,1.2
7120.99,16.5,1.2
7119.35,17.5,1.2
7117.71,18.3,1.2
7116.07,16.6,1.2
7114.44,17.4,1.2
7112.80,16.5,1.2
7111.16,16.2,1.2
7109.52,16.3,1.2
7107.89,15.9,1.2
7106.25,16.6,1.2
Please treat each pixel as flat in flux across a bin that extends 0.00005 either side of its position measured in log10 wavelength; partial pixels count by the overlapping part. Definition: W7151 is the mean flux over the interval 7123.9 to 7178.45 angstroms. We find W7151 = 16.5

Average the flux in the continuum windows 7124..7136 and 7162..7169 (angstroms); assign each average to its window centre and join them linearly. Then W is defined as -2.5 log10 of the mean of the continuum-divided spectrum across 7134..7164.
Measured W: 0.02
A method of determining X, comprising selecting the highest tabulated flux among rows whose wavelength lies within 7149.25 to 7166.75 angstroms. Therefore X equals 17.2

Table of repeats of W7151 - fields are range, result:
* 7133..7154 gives 16.5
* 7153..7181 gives 16.2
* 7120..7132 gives 16.8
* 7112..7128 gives 17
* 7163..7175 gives 16.3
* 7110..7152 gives 16.7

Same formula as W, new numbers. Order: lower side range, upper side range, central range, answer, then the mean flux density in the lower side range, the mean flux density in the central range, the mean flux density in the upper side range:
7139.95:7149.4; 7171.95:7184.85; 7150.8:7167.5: 0.03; 17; 16.3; 16.2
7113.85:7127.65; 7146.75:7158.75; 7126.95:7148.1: 0.02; 17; 16.6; 16.7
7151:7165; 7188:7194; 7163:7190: 0.00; 16.3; 16.5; 16.8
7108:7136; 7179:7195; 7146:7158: 0.01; 16.8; 16.8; 16.9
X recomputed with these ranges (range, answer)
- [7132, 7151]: 18.4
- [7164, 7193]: 18.5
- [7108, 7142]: 18.3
